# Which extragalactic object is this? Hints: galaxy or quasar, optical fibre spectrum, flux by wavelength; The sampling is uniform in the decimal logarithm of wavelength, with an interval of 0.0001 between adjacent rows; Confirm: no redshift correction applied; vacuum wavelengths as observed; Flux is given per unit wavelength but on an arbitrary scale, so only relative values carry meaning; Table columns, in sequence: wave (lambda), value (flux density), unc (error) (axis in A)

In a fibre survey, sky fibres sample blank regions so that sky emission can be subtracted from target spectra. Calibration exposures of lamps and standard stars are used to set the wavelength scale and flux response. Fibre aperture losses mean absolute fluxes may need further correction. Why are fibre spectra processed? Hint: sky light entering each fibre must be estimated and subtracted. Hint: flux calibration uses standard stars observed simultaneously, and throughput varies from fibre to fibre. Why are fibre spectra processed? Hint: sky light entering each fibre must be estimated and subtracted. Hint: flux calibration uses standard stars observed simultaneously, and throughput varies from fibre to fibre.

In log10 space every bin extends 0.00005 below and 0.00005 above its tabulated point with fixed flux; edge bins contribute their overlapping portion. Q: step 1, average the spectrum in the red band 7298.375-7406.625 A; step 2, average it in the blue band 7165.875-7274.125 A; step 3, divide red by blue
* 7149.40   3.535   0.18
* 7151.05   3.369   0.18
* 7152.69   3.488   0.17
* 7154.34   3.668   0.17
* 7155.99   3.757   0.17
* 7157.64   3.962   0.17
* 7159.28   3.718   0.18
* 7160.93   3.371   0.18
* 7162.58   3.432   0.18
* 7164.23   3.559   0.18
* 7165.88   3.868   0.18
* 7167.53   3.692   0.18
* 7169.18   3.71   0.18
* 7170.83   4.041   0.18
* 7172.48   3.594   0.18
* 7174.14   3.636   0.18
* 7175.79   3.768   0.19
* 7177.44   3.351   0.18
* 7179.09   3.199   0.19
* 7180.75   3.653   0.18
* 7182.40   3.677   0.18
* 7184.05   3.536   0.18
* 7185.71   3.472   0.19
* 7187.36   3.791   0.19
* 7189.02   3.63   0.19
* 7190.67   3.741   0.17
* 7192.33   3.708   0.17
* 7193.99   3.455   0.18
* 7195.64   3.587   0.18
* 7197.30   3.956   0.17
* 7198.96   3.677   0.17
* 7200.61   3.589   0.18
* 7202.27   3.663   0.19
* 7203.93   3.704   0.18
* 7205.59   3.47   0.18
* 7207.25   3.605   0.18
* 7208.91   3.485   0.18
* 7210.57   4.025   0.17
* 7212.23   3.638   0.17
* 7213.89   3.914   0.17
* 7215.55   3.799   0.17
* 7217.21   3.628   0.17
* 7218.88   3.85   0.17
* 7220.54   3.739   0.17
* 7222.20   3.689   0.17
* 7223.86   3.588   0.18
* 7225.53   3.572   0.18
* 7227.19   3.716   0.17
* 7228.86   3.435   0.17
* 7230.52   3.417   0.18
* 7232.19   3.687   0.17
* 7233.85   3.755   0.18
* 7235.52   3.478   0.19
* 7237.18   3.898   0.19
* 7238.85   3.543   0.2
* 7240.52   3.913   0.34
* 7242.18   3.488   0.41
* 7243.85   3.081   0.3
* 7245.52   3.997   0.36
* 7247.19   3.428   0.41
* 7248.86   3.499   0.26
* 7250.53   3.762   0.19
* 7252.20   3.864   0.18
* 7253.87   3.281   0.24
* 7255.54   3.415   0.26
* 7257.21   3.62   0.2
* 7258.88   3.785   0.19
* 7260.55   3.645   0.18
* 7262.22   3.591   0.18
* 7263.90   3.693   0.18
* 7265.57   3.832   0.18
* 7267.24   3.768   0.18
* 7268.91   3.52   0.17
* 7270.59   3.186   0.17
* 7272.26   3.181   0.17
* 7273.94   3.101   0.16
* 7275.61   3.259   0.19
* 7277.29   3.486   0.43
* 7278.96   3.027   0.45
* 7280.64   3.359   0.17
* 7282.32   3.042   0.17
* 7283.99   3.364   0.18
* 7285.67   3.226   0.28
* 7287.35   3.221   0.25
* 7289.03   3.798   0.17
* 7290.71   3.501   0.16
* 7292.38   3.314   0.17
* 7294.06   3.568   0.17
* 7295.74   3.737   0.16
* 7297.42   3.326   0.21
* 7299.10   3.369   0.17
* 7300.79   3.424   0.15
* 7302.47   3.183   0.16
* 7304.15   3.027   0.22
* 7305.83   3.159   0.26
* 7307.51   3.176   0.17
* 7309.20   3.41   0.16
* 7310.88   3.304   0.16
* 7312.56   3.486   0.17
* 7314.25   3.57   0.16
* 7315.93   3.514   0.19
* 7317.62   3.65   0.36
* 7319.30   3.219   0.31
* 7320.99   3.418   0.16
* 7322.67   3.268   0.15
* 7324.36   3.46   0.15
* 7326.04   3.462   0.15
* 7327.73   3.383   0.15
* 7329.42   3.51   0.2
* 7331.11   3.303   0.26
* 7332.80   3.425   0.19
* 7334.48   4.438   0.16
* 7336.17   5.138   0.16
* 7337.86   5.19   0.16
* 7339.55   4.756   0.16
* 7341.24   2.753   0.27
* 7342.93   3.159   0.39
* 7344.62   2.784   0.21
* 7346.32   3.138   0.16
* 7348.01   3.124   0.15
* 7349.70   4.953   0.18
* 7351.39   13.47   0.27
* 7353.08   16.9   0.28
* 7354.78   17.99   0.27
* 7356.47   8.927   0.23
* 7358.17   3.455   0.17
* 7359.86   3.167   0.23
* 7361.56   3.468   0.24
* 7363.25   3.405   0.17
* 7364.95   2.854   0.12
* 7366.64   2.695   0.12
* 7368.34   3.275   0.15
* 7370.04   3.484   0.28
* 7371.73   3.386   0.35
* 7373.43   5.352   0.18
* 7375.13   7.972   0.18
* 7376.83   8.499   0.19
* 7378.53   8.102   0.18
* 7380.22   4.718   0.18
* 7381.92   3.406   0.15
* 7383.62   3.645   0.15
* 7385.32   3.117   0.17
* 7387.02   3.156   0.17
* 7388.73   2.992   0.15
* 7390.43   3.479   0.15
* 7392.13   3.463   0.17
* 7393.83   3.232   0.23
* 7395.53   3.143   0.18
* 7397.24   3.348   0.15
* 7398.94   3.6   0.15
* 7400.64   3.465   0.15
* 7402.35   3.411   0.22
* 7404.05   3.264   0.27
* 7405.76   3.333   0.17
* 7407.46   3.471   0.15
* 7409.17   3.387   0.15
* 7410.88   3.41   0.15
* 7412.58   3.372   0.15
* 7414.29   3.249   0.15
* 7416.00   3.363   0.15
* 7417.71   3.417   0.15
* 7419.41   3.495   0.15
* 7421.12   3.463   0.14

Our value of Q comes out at 1.21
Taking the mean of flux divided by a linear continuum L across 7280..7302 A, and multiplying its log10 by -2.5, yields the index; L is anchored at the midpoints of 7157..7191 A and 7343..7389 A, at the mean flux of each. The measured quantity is 0.38 mag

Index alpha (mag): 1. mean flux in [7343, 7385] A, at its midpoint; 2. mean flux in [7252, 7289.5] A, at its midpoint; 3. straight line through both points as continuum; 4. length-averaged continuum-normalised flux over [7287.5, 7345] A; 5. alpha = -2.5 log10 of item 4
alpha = 0.28 mag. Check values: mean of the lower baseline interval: 3.44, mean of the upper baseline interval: 5.84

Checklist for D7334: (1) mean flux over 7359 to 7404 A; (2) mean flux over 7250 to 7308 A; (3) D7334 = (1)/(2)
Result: 1.16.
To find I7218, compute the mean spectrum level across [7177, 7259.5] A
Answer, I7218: 3.63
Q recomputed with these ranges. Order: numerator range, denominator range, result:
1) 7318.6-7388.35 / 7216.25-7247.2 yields 1.37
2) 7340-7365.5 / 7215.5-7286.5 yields 1.77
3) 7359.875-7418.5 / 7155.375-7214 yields 1.05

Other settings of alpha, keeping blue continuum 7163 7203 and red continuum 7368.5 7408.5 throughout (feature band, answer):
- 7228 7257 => 0.058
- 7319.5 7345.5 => 0.086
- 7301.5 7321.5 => 0.178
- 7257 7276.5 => 0.096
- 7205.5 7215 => -0.001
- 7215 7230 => 0.022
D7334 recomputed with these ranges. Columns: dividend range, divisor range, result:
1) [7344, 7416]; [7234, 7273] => 1.34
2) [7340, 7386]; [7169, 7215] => 1.53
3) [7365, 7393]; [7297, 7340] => 1.22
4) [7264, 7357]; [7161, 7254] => 1.17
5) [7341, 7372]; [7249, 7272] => 1.58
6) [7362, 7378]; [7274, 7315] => 1.37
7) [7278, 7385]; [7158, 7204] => 1.22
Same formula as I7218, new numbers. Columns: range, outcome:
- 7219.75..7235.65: 3.61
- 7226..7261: 3.6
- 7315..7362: 5.17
